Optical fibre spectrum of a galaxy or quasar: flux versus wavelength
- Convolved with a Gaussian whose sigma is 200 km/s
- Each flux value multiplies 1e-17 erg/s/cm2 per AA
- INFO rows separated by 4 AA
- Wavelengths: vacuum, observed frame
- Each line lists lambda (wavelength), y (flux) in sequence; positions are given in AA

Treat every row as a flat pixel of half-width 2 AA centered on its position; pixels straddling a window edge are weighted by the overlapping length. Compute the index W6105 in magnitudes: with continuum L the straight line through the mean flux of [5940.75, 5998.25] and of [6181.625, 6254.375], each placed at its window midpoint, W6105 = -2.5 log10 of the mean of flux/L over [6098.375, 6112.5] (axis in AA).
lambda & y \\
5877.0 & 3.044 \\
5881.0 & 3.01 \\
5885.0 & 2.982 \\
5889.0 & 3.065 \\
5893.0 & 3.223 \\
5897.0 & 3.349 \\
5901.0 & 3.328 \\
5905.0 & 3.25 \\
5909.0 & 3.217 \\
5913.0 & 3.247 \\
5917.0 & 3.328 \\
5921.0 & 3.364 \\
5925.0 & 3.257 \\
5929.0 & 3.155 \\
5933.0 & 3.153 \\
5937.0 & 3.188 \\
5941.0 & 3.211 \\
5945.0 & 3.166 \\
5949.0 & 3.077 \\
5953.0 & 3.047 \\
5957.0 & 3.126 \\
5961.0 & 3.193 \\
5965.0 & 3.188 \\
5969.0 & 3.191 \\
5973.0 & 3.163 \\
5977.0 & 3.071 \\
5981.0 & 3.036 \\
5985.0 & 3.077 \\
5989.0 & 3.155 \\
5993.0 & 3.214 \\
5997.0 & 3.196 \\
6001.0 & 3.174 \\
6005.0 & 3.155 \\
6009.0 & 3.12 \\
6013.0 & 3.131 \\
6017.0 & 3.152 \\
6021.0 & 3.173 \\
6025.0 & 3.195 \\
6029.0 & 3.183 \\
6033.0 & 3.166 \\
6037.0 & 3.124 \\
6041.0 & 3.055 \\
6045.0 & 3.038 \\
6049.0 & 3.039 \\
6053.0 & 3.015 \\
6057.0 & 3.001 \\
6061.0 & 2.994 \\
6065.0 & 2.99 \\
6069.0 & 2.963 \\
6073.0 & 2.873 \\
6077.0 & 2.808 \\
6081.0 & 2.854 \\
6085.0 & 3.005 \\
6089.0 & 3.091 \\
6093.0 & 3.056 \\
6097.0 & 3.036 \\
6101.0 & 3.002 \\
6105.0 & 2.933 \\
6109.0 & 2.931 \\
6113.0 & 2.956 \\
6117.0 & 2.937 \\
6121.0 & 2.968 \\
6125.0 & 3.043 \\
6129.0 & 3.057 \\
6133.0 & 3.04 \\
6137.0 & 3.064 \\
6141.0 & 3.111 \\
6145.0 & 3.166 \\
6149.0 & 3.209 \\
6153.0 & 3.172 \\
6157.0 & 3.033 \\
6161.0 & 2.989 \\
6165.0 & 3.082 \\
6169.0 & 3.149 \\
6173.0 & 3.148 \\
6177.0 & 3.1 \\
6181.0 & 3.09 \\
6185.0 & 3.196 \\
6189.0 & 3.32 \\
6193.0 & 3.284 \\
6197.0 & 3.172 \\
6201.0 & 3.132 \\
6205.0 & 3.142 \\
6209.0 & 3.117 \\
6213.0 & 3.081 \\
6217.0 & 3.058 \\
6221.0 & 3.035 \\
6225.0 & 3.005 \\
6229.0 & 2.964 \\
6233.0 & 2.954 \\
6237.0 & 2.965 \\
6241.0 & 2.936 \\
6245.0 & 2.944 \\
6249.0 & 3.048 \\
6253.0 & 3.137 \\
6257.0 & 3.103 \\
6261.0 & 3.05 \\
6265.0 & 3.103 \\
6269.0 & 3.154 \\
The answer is 0.05 mag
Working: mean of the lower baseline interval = 3.14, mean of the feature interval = 2.96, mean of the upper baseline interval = 3.08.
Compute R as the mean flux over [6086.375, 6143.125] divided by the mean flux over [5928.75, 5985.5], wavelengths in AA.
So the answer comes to 0.96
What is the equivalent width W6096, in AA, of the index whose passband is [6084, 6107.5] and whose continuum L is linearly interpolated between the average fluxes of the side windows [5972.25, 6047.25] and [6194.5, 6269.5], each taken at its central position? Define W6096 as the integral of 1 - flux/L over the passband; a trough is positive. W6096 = 0.6 AA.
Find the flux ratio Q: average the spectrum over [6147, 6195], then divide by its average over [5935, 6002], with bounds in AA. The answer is 1.0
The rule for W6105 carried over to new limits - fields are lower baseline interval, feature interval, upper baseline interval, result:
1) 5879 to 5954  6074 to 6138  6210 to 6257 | 0.04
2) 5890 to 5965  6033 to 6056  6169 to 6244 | 0.04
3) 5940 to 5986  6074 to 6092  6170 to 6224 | 0.07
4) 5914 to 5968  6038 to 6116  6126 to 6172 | 0.05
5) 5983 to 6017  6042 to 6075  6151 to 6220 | 0.05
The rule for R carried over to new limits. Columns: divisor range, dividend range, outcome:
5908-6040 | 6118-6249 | 0.97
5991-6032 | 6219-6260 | 0.95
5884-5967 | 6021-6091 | 0.95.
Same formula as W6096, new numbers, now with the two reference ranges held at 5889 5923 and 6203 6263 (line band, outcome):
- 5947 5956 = 0.5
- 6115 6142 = 0.7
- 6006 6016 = 0.2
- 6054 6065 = 0.6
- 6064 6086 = 1.7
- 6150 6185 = -0.2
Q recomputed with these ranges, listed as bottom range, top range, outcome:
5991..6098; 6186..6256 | 1.00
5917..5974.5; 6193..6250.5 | 0.96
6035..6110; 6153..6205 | 1.05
